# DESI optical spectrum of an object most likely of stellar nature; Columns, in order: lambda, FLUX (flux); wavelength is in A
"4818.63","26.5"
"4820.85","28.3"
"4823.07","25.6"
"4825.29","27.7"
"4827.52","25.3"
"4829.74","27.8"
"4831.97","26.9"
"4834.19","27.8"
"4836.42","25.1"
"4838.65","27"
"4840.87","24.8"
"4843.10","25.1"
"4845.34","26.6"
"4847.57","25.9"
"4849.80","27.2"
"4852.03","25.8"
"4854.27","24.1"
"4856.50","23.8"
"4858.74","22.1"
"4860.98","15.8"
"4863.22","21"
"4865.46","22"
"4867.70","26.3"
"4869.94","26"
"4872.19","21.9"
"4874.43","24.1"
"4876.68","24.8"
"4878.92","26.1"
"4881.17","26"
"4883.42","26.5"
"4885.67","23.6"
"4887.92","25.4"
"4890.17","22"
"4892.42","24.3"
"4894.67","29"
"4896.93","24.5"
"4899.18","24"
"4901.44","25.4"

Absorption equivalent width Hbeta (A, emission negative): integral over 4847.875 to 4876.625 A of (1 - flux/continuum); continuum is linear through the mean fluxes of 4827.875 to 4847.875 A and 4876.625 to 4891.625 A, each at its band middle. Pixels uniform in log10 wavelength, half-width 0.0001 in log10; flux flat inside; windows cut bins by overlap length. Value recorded 2.4 A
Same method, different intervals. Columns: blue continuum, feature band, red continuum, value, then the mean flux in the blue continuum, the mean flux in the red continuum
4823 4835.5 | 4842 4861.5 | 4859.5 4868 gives -1.11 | 26.9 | 20.8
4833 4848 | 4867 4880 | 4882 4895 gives 0.24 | 26.1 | 24.9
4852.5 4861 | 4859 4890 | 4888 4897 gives 0.12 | 22.5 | 25.1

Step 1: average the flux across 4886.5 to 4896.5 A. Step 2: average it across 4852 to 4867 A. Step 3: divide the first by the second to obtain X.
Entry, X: 1.14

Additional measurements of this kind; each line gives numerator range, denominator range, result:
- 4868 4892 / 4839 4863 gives 1.02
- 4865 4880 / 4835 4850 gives 0.95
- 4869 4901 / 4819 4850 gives 0.94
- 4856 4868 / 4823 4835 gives 0.80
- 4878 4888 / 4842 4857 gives 1.00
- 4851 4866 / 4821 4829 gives 0.83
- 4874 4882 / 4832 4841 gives 0.96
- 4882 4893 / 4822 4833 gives 0.92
